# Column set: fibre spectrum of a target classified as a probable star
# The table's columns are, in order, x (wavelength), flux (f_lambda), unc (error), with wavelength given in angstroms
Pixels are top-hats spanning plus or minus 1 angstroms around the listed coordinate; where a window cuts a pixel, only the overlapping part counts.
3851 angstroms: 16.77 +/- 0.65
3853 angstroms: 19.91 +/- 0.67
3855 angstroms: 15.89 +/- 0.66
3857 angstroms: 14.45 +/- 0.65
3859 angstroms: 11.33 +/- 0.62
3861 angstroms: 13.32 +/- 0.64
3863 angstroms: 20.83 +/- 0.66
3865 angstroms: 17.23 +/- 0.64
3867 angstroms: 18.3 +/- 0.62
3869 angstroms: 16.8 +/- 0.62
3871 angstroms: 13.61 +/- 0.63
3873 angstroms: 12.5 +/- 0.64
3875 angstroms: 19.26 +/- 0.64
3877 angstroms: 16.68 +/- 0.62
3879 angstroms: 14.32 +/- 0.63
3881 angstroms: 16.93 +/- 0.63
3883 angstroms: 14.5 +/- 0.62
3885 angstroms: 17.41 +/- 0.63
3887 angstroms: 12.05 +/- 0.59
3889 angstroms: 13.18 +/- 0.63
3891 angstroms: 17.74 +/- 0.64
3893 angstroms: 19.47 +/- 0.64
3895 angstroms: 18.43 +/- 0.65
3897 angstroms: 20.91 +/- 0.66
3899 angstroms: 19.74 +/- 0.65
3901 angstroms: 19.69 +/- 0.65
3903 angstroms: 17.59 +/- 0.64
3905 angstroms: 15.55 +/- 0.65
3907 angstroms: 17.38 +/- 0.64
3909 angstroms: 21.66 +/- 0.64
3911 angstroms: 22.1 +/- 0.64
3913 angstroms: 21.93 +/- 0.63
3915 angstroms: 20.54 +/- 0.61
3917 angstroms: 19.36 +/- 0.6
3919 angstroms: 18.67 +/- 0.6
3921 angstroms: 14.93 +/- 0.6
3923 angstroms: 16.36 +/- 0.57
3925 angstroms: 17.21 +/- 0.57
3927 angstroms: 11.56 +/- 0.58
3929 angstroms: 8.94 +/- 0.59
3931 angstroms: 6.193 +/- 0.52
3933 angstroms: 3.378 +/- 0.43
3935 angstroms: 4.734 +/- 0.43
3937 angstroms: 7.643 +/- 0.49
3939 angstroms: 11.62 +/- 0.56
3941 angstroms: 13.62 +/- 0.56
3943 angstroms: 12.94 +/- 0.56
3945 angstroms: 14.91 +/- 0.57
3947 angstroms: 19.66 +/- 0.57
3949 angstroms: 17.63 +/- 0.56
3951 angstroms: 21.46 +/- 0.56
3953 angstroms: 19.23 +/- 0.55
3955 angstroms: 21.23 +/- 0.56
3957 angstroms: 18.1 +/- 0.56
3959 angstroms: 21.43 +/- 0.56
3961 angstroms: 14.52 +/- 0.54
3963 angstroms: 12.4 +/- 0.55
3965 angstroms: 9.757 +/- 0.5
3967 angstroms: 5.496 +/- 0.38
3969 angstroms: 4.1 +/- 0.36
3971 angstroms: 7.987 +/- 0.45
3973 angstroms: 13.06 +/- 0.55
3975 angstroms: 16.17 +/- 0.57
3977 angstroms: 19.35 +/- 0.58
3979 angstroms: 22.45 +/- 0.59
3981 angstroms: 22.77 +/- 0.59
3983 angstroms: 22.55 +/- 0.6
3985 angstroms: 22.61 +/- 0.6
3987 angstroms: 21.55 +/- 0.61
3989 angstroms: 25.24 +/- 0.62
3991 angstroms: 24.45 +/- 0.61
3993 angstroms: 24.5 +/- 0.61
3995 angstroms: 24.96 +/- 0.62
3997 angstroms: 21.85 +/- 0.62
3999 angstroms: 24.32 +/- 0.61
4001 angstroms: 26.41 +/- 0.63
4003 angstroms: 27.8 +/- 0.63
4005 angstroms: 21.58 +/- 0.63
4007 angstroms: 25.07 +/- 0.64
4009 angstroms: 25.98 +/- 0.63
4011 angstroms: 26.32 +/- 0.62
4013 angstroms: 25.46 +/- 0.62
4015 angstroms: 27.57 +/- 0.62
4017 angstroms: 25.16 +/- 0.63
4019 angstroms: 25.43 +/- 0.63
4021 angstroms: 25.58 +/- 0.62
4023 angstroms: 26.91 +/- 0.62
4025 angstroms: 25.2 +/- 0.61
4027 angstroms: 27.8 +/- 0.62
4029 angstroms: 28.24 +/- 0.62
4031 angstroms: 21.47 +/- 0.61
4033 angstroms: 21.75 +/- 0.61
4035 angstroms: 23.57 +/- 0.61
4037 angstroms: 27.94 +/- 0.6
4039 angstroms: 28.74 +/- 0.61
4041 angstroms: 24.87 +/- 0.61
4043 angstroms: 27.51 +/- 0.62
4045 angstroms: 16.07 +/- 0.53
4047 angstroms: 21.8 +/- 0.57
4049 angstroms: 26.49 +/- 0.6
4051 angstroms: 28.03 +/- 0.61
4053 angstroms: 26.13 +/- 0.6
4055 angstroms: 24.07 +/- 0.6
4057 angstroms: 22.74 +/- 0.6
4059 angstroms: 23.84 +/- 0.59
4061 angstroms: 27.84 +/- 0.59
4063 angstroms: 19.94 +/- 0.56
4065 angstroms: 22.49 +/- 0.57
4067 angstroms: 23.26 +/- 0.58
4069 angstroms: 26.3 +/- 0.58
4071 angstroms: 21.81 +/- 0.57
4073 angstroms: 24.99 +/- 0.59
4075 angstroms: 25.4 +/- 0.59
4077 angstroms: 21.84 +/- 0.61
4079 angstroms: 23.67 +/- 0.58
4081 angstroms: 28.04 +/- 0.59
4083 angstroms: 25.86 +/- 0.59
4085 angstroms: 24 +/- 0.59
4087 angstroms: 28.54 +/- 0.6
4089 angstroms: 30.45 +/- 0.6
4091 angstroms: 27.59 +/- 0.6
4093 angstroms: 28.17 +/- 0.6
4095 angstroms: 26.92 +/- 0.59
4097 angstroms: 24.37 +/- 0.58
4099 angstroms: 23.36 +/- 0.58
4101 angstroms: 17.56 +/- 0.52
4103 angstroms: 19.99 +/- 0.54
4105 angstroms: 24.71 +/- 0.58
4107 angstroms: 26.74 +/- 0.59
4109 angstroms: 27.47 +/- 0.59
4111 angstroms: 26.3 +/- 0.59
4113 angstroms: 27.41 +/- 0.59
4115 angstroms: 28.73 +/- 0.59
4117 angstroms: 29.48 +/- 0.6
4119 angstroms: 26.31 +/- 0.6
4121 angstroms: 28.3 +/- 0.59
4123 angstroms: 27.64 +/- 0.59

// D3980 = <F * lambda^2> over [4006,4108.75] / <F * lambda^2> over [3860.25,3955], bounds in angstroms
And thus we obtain 1.68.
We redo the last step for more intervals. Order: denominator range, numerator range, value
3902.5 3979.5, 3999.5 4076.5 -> 1.76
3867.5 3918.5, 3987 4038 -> 1.52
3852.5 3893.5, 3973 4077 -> 1.64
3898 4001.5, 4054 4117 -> 1.58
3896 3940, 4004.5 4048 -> 1.73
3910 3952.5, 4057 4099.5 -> 1.85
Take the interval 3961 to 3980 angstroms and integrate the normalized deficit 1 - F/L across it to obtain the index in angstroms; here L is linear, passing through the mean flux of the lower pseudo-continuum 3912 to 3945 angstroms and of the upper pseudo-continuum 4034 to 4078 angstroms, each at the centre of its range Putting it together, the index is 5.1 angstroms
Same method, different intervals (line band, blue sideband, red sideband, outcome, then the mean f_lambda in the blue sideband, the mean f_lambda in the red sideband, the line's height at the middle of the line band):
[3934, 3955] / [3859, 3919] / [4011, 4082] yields 5.7 angstroms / 17.5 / 24.8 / 20.1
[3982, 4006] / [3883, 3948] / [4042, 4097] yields -4.3 angstroms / 15.5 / 24.9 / 20.3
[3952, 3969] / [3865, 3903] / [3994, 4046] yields 5.4 angstroms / 16.8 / 25.1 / 21.5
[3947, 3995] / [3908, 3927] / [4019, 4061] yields 8.1 angstroms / 18.8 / 25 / 21.5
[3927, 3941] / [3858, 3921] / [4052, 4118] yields 8.2 angstroms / 17.3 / 25.2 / 19.1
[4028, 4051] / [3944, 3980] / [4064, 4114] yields -3.5 angstroms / 15.5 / 25.1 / 21.4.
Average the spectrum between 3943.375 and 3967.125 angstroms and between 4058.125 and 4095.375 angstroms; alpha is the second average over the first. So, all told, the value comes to 1.5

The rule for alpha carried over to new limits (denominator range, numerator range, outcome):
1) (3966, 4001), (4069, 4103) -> 1.30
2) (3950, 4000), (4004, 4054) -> 1.37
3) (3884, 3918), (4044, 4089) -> 1.32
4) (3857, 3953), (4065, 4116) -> 1.60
